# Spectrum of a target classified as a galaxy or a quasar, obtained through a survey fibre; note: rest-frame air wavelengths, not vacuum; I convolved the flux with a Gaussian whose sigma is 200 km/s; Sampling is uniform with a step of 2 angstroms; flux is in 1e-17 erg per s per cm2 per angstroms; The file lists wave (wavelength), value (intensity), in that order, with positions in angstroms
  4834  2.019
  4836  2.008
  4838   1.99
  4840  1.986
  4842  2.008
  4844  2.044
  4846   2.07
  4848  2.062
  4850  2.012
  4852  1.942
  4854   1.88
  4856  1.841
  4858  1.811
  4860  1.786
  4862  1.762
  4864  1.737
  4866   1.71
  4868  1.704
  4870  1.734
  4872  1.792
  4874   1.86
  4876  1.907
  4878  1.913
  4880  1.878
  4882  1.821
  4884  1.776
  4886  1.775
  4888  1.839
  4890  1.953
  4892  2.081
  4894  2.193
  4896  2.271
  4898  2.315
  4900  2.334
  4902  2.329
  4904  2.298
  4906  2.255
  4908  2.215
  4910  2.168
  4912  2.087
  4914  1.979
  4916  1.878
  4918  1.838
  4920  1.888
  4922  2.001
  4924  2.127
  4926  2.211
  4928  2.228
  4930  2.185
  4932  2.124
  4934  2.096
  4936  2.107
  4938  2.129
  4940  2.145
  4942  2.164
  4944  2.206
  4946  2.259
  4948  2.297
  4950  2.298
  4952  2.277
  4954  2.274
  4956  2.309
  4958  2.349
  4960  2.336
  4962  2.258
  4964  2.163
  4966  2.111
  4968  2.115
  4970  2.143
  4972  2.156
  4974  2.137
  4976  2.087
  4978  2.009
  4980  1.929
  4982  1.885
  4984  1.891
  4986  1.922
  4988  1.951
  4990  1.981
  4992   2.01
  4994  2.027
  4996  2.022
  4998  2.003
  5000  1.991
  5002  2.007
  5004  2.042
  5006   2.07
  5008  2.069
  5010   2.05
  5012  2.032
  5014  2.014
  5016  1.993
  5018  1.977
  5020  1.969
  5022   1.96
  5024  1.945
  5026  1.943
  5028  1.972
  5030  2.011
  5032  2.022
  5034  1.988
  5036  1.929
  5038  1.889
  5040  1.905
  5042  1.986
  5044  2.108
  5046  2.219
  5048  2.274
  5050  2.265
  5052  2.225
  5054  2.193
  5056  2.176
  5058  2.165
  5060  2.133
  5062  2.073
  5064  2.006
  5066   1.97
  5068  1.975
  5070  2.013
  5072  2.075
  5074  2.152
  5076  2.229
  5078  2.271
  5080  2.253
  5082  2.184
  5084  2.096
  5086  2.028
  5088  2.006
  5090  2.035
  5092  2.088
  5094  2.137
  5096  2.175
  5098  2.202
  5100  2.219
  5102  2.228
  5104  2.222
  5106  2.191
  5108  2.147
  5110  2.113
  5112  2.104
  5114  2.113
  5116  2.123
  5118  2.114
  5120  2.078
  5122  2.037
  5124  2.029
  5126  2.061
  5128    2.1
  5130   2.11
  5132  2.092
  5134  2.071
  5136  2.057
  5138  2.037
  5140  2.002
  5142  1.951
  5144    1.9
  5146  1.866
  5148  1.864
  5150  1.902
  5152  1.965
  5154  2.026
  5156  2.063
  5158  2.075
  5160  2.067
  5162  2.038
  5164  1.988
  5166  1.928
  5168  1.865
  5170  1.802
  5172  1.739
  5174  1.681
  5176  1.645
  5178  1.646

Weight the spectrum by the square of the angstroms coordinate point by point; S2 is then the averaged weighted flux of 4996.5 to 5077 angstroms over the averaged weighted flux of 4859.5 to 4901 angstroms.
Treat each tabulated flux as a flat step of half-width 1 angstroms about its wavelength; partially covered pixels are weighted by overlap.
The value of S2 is 1.14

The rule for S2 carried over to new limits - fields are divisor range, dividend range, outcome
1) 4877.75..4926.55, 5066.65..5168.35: 1.10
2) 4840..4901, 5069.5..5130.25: 1.21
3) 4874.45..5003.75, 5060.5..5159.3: 1.06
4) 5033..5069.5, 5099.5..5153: 1.02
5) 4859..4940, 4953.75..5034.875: 1.06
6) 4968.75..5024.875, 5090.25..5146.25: 1.09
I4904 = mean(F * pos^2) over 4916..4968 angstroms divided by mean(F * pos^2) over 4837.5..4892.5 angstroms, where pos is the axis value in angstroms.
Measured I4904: 1.2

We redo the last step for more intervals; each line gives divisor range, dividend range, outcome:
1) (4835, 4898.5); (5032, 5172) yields 1.19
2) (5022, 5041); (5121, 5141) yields 1.09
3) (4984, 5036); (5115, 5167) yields 1.07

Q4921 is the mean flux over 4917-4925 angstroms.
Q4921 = 1.96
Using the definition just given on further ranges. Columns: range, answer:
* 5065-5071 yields 1.99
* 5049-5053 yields 2.25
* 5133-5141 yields 2.04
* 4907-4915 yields 2.11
